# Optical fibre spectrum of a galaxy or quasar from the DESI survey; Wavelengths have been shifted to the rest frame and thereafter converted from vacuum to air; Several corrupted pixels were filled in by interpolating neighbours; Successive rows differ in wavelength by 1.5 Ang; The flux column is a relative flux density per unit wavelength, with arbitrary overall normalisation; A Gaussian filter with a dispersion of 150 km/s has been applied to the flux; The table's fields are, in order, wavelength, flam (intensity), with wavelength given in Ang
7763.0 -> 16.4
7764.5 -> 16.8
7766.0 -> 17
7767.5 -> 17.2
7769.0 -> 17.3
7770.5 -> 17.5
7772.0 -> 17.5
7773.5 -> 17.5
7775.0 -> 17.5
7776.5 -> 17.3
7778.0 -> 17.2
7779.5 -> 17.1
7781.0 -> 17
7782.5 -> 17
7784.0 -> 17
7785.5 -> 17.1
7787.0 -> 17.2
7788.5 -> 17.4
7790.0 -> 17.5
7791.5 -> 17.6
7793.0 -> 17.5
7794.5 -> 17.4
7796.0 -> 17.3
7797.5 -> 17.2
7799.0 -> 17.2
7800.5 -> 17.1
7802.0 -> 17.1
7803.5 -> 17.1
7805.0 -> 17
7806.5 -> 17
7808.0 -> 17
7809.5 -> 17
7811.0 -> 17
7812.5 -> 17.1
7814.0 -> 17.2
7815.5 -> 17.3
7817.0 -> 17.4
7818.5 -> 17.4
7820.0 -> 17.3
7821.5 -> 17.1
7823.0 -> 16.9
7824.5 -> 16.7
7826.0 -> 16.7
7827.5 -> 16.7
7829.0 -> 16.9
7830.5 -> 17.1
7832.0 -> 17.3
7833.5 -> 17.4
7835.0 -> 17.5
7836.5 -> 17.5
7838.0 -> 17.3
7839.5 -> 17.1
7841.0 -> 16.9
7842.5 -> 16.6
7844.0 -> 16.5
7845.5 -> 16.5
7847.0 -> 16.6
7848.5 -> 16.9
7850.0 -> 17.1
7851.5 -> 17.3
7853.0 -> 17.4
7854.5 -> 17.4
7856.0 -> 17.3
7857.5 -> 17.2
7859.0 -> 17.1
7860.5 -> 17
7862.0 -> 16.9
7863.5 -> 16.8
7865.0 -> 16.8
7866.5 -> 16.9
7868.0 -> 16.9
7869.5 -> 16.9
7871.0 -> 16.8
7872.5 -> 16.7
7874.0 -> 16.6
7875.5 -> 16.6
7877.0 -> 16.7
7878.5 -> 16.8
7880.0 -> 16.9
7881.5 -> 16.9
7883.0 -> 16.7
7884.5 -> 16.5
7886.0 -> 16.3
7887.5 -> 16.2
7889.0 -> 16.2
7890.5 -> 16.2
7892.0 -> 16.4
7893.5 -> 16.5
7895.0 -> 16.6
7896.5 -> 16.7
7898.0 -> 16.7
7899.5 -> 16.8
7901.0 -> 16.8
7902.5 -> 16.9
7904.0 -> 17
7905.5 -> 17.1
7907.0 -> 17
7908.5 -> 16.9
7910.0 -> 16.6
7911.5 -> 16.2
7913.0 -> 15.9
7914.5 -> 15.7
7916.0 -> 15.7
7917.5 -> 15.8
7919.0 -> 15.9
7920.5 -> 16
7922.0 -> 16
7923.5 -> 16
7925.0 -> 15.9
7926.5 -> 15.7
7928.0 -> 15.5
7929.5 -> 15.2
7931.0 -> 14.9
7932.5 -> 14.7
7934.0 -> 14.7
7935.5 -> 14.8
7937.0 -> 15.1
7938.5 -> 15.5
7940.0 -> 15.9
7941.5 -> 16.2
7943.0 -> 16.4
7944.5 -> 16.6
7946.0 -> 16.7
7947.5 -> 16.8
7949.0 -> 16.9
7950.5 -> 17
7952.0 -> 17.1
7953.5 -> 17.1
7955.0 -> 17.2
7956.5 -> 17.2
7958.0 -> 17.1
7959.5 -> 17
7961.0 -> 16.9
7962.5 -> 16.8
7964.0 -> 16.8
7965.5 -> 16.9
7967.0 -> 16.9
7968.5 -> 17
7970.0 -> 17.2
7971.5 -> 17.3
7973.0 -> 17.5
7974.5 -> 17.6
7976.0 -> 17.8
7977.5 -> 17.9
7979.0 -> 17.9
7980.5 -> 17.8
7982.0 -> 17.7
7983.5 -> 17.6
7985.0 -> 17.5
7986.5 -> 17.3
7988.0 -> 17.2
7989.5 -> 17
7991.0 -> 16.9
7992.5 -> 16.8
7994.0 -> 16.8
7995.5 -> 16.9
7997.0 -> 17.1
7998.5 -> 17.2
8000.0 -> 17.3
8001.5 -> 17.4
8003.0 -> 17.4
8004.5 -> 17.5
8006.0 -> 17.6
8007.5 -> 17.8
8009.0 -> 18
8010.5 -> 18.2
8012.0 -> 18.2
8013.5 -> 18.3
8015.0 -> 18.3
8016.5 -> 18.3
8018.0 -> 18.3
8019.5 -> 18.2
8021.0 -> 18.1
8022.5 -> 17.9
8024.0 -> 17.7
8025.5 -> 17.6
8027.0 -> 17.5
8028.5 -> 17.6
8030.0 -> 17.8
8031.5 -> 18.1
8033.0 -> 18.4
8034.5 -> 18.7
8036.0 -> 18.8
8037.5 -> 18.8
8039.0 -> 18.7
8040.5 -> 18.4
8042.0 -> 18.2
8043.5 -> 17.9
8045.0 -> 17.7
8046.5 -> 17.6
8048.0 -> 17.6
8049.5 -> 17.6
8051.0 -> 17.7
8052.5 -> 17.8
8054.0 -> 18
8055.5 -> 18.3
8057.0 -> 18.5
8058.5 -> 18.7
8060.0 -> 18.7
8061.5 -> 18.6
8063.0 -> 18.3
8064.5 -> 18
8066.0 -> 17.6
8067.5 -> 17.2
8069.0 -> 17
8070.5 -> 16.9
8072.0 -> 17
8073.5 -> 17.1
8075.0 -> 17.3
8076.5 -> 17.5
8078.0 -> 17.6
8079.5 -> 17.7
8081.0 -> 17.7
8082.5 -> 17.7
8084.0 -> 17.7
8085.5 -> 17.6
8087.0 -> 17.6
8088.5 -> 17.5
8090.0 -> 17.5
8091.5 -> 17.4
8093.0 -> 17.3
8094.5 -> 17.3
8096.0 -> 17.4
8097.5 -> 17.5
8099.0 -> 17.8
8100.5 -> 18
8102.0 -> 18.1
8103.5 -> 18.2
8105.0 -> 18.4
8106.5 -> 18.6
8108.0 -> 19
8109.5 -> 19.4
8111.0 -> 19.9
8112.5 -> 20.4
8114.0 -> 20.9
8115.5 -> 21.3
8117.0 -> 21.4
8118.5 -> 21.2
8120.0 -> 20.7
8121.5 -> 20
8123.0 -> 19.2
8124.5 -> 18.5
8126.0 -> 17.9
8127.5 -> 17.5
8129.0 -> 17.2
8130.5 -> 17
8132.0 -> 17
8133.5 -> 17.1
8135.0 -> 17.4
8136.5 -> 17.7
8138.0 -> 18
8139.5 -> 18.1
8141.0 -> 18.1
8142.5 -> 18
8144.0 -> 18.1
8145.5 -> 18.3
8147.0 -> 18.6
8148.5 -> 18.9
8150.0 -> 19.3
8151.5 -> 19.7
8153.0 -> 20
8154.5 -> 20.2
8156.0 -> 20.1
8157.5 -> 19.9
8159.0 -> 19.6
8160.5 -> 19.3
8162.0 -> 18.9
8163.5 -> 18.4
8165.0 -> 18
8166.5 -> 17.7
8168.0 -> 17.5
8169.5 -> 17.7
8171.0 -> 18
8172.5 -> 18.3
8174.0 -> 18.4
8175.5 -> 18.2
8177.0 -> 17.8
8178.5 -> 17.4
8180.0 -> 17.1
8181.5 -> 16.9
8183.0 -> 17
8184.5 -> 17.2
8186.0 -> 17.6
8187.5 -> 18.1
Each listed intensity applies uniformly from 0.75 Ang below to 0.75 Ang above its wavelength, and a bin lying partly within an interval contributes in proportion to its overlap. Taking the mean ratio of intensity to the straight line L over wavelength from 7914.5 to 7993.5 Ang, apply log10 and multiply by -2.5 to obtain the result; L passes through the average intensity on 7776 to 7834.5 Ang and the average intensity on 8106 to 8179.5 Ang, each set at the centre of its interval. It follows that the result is 0.081 mag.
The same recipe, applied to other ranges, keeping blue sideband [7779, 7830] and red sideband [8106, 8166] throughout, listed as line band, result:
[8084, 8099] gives 0.07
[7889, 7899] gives 0.07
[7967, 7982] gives 0.03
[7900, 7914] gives 0.06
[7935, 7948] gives 0.12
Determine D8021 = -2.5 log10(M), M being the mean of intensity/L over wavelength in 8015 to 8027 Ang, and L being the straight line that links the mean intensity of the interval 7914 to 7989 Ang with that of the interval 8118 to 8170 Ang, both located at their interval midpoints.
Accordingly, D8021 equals -0.04 mag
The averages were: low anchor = 16.6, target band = 18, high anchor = 18.6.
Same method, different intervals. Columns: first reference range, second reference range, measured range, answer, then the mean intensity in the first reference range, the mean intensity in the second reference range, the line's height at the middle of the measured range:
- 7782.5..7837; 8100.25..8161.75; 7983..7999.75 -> 0.065 mag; 17.2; 18.9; 18.2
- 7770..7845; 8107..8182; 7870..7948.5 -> 0.089 mag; 17.2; 18.7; 17.6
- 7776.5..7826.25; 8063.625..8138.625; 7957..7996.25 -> 0.032 mag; 17.2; 18.2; 17.8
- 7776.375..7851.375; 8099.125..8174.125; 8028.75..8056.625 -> 0.011 mag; 17.1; 18.8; 18.3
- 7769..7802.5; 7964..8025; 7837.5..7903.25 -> 0.038 mag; 17.3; 17.5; 17.4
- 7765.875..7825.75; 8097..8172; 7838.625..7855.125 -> 0.032 mag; 17.2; 18.8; 17.4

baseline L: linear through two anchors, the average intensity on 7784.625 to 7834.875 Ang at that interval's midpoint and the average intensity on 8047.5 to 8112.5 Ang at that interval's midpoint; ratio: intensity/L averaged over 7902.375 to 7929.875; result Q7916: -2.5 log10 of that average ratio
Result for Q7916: 0.084 mag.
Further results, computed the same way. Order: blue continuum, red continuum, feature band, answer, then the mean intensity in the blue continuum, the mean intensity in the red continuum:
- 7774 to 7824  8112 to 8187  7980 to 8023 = 0.023 mag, 17.2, 18.6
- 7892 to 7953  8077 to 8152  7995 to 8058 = -0.034 mag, 16.2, 18.4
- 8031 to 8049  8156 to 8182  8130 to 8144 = 0.037 mag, 18.2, 18.2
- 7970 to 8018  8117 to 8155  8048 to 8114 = 0.014 mag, 17.6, 18.6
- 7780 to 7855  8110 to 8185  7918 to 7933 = 0.132 mag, 17.1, 18.6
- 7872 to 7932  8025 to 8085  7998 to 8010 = -0.011 mag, 16.3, 17.9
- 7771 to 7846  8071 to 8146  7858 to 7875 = 0.032 mag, 17.1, 18.3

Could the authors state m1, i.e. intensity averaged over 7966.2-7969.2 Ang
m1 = 16.9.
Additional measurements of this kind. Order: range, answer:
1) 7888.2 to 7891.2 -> 16.2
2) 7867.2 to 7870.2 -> 16.9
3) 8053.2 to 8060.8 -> 18.4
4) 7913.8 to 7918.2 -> 15.7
